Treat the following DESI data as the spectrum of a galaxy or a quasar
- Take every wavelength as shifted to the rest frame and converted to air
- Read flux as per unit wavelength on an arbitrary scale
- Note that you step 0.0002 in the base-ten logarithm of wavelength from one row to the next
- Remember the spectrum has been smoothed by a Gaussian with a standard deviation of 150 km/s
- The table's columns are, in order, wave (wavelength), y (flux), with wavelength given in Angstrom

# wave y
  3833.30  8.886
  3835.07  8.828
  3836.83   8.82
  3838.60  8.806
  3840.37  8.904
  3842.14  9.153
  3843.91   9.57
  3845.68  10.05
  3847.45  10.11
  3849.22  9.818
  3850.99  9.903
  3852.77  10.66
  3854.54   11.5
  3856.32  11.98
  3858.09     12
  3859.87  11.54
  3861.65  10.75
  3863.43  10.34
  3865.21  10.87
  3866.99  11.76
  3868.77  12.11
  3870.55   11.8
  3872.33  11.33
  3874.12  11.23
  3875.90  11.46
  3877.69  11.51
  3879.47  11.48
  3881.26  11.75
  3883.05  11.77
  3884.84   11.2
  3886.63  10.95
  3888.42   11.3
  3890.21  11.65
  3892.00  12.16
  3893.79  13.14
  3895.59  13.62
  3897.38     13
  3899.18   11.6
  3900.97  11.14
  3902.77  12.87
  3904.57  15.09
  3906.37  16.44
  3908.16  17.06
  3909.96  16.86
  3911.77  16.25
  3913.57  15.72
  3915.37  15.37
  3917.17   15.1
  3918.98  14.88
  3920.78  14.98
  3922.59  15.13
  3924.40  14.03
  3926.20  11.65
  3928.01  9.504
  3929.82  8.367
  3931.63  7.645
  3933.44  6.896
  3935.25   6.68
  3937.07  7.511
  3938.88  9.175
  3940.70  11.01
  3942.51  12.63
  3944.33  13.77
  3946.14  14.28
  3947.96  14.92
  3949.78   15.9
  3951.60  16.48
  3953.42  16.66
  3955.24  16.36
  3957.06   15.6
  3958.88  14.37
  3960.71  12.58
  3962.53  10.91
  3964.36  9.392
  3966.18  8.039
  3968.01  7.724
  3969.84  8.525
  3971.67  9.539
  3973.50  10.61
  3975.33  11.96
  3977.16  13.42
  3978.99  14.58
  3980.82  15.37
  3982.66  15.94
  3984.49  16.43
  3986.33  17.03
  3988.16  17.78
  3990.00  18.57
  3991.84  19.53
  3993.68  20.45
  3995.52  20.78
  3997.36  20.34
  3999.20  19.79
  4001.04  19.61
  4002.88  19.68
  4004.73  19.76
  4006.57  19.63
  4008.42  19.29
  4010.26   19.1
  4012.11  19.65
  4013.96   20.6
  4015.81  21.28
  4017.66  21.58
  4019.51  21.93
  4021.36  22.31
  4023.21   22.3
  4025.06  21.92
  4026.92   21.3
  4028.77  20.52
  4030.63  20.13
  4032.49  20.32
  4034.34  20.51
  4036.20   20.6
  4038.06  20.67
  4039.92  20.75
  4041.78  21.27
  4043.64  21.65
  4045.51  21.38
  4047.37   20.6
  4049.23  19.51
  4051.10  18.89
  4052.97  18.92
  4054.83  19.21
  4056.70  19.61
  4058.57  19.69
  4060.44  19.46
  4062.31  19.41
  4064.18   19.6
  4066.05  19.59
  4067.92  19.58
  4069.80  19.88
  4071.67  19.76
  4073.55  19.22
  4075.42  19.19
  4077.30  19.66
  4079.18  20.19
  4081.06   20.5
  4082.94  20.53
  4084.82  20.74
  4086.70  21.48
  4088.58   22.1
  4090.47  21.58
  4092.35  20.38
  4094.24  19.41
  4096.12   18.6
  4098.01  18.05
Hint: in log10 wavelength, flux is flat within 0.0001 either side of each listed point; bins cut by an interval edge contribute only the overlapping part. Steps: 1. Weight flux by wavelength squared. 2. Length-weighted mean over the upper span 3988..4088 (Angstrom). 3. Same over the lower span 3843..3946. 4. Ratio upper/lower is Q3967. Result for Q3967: 1.82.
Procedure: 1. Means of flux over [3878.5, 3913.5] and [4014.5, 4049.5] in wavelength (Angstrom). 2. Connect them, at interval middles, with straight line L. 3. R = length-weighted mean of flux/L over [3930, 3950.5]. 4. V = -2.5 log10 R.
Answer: 0.42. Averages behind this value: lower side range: 13.2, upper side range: 21.1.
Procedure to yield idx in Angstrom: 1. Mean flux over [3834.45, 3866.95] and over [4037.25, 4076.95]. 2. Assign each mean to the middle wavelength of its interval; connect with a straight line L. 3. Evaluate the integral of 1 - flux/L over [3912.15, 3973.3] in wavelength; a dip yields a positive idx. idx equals 9.6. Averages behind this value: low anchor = 10.3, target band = 12.2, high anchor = 19.9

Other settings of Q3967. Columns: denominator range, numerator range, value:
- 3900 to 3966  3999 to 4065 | 1.64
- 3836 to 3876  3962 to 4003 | 1.51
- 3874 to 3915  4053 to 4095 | 1.67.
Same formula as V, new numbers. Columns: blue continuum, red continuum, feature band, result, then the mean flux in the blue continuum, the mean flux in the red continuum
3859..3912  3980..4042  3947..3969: 0.250 mag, 12.4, 19.9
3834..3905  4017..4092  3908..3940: 0.126 mag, 11.2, 20.4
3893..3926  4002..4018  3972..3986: 0.295 mag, 14.5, 20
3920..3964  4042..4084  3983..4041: -0.203 mag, 12.3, 19.8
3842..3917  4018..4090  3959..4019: 0.081 mag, 12.2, 20.4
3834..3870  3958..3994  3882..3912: -0.147 mag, 10.4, 13.5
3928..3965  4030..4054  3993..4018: -0.169 mag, 12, 20.4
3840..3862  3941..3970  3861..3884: -0.037 mag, 10.5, 13.1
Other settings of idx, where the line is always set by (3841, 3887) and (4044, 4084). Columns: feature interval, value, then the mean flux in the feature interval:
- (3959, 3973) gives 5.1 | 9.83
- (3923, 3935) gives 3.5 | 9.74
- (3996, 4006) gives -1.7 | 19.9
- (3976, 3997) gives -1.1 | 17.3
